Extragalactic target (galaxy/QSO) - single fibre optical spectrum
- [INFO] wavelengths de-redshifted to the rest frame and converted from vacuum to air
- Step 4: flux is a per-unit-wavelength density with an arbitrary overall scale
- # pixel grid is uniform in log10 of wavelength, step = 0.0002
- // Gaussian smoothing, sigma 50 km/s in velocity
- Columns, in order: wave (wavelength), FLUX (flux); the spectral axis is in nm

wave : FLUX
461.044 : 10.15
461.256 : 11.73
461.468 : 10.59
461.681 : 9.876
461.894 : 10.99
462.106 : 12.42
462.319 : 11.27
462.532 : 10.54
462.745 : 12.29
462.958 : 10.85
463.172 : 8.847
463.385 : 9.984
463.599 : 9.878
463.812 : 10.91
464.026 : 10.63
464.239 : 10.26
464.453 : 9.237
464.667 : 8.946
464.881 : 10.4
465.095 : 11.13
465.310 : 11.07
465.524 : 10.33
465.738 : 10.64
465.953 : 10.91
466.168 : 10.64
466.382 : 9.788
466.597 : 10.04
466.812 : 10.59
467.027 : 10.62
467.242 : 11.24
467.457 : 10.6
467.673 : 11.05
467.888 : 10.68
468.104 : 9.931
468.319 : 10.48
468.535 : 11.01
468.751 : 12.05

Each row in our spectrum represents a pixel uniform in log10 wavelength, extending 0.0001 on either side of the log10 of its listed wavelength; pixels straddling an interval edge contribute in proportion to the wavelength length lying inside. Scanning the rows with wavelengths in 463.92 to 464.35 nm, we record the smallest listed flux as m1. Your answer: 10.26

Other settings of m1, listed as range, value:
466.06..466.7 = 9.788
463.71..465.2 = 8.946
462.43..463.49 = 8.847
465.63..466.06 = 10.64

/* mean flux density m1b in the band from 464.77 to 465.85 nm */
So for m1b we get 10.7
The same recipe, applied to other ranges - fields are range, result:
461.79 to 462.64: 11.3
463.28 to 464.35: 10.3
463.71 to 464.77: 10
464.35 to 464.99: 9.54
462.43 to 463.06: 11.2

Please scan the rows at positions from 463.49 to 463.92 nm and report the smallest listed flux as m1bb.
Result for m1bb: 9.878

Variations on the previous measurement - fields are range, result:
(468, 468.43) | 9.931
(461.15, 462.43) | 9.876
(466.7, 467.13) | 10.59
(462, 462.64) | 10.54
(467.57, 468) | 10.68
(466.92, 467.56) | 10.6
